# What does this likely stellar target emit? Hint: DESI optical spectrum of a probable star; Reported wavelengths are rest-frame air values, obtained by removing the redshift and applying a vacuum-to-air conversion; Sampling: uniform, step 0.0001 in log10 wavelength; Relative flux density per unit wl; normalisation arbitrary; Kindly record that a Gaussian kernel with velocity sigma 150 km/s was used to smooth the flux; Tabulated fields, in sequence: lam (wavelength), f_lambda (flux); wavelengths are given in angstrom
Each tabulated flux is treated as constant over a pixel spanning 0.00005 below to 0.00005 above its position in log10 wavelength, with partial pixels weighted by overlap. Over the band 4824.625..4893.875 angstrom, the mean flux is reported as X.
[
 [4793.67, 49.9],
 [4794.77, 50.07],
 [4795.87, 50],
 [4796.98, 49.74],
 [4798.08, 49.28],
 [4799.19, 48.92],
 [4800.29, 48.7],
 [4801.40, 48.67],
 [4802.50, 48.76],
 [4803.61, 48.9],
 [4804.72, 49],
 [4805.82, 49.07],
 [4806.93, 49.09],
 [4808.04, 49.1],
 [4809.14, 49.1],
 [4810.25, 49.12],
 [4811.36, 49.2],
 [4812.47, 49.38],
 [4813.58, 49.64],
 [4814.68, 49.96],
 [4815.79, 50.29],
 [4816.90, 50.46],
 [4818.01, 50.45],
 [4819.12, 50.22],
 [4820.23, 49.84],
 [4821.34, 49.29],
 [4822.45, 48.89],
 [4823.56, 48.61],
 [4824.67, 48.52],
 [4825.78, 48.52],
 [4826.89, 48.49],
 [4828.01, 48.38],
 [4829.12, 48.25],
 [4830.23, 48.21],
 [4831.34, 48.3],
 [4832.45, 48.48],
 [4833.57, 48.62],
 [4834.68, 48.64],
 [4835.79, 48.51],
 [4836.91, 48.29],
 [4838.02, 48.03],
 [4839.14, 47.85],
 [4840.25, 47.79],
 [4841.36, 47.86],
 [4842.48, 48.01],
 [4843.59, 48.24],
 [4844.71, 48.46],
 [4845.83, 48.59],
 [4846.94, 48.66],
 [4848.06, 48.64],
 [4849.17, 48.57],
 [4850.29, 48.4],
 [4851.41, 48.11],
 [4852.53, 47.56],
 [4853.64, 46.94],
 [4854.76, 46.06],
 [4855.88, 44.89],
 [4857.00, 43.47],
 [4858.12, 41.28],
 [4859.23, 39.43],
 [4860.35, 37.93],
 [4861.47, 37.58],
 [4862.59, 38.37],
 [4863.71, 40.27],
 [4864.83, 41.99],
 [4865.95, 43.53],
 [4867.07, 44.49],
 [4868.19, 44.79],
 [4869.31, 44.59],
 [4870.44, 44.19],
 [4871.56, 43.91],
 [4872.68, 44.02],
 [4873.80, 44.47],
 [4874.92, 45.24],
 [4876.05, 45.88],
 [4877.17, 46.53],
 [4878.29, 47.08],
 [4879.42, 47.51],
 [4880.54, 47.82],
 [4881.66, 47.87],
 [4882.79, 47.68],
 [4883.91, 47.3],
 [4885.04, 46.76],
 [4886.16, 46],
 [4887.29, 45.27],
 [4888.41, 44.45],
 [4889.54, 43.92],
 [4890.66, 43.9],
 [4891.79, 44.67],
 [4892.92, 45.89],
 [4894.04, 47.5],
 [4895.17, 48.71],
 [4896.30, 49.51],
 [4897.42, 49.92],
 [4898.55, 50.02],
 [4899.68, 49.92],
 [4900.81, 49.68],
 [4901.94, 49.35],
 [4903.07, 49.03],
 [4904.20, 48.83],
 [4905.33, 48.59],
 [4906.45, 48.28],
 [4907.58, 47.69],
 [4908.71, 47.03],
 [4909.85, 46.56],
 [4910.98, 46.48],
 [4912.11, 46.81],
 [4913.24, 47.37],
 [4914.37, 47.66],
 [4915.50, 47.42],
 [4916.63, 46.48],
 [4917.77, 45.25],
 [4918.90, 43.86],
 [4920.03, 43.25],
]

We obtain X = 46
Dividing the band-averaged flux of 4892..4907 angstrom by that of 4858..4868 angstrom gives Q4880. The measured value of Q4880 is 1.20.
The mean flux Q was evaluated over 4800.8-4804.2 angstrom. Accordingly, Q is 48.7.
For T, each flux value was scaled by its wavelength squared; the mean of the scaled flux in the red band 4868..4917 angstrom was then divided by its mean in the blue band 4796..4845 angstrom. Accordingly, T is 0.99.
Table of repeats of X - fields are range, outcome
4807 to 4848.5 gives 48.8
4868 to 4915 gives 46.9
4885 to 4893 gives 45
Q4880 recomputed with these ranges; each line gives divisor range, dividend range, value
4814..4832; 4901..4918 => 0.97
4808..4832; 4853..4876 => 0.87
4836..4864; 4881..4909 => 1.04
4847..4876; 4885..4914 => 1.08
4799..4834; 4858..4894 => 0.90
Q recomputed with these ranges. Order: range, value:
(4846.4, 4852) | 48.4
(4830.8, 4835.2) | 48.5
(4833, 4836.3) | 48.6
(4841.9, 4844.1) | 48.1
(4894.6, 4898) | 49.4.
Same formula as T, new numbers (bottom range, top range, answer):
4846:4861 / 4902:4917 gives 1.07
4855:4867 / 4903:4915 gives 1.18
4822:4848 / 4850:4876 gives 0.91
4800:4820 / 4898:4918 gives 1.01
